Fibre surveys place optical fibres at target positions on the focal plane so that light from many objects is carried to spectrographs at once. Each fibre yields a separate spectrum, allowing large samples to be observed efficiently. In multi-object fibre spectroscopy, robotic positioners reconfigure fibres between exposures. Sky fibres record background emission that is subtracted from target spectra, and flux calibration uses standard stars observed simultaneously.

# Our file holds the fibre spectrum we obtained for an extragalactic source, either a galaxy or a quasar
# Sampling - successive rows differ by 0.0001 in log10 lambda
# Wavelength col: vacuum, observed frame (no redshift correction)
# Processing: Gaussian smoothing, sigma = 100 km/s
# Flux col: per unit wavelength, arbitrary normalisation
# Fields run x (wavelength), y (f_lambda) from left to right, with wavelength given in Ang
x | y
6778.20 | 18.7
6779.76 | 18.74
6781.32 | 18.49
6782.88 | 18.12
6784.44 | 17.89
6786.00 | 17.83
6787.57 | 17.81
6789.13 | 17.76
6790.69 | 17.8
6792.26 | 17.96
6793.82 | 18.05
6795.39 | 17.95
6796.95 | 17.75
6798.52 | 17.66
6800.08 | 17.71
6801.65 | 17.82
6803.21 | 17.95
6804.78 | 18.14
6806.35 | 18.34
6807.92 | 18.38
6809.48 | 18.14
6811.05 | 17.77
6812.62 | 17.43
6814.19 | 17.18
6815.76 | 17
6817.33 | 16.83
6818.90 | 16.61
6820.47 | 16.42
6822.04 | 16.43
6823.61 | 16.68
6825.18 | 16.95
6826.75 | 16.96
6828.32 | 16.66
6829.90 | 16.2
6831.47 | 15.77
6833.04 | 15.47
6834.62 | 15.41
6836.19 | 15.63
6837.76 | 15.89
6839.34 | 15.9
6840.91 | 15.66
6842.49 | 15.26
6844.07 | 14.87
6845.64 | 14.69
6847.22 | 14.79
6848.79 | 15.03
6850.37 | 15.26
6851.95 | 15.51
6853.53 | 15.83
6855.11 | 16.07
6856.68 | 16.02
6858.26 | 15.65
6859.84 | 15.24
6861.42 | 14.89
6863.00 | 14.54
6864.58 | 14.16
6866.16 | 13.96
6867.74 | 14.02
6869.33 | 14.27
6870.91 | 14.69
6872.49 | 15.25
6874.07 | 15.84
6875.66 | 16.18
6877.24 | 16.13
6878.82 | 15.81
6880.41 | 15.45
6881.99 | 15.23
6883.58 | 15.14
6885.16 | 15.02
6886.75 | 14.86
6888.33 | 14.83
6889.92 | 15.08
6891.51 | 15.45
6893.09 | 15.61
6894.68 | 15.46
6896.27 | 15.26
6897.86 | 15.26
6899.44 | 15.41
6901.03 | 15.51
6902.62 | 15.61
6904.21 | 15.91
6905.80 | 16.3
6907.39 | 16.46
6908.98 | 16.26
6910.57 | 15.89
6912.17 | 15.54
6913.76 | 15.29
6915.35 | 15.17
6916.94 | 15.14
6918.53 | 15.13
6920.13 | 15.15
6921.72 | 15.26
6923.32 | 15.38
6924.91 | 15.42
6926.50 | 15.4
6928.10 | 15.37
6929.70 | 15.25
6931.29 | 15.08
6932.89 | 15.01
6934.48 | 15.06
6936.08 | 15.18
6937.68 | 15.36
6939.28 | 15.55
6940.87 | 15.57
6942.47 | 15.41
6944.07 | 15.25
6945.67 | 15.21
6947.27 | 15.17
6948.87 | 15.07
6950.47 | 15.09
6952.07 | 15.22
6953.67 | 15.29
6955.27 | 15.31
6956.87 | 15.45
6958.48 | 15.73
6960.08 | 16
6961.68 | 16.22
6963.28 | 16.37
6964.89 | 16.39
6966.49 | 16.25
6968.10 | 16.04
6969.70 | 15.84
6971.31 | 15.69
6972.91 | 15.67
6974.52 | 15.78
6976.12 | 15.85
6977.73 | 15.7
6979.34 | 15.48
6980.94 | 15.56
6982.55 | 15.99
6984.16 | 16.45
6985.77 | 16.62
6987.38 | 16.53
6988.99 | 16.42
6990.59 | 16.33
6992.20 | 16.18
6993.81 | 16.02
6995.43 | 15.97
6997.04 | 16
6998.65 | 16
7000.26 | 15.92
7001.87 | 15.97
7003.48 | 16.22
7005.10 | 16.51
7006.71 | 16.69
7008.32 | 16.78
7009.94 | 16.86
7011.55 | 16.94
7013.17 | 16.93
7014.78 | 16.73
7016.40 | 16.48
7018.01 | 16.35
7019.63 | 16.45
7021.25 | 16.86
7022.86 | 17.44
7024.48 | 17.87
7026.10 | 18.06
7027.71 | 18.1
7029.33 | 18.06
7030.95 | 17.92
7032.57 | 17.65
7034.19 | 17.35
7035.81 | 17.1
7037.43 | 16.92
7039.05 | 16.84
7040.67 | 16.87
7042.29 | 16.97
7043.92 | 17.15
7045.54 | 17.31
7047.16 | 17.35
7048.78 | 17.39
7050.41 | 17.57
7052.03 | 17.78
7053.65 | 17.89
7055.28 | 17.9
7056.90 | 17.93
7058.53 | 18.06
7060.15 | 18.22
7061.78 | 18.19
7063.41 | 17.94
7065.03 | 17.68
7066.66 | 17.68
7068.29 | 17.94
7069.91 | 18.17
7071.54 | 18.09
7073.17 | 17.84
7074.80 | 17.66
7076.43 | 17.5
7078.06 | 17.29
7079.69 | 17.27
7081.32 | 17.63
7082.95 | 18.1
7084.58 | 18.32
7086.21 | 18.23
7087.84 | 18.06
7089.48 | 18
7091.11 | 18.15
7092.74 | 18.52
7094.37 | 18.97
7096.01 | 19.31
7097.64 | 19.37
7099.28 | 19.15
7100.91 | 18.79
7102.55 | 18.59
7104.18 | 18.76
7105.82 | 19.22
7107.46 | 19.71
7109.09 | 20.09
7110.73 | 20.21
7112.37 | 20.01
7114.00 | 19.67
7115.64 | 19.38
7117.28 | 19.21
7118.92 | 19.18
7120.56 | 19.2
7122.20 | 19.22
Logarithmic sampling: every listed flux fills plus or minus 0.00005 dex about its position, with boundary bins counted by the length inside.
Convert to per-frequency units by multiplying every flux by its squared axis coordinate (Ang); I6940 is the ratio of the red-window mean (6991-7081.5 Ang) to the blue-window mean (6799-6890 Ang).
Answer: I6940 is 1.1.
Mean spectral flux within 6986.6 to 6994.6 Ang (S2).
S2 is 16.3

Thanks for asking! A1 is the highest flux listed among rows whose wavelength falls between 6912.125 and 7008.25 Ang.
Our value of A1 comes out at 16.69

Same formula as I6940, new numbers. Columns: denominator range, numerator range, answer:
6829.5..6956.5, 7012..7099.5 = 1.21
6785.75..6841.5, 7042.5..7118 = 1.16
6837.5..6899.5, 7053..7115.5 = 1.29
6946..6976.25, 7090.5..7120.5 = 1.28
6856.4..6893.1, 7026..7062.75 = 1.22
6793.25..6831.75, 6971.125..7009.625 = 0.98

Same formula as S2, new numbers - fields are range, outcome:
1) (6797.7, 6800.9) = 17.7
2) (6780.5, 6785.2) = 18.2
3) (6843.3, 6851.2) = 14.9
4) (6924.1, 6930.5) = 15.4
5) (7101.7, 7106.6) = 18.8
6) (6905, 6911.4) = 16.2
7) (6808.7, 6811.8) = 18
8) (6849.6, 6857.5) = 15.7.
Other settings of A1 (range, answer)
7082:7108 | 19.71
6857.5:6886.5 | 16.18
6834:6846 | 15.9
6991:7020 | 16.94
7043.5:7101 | 19.37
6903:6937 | 16.46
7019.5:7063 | 18.22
